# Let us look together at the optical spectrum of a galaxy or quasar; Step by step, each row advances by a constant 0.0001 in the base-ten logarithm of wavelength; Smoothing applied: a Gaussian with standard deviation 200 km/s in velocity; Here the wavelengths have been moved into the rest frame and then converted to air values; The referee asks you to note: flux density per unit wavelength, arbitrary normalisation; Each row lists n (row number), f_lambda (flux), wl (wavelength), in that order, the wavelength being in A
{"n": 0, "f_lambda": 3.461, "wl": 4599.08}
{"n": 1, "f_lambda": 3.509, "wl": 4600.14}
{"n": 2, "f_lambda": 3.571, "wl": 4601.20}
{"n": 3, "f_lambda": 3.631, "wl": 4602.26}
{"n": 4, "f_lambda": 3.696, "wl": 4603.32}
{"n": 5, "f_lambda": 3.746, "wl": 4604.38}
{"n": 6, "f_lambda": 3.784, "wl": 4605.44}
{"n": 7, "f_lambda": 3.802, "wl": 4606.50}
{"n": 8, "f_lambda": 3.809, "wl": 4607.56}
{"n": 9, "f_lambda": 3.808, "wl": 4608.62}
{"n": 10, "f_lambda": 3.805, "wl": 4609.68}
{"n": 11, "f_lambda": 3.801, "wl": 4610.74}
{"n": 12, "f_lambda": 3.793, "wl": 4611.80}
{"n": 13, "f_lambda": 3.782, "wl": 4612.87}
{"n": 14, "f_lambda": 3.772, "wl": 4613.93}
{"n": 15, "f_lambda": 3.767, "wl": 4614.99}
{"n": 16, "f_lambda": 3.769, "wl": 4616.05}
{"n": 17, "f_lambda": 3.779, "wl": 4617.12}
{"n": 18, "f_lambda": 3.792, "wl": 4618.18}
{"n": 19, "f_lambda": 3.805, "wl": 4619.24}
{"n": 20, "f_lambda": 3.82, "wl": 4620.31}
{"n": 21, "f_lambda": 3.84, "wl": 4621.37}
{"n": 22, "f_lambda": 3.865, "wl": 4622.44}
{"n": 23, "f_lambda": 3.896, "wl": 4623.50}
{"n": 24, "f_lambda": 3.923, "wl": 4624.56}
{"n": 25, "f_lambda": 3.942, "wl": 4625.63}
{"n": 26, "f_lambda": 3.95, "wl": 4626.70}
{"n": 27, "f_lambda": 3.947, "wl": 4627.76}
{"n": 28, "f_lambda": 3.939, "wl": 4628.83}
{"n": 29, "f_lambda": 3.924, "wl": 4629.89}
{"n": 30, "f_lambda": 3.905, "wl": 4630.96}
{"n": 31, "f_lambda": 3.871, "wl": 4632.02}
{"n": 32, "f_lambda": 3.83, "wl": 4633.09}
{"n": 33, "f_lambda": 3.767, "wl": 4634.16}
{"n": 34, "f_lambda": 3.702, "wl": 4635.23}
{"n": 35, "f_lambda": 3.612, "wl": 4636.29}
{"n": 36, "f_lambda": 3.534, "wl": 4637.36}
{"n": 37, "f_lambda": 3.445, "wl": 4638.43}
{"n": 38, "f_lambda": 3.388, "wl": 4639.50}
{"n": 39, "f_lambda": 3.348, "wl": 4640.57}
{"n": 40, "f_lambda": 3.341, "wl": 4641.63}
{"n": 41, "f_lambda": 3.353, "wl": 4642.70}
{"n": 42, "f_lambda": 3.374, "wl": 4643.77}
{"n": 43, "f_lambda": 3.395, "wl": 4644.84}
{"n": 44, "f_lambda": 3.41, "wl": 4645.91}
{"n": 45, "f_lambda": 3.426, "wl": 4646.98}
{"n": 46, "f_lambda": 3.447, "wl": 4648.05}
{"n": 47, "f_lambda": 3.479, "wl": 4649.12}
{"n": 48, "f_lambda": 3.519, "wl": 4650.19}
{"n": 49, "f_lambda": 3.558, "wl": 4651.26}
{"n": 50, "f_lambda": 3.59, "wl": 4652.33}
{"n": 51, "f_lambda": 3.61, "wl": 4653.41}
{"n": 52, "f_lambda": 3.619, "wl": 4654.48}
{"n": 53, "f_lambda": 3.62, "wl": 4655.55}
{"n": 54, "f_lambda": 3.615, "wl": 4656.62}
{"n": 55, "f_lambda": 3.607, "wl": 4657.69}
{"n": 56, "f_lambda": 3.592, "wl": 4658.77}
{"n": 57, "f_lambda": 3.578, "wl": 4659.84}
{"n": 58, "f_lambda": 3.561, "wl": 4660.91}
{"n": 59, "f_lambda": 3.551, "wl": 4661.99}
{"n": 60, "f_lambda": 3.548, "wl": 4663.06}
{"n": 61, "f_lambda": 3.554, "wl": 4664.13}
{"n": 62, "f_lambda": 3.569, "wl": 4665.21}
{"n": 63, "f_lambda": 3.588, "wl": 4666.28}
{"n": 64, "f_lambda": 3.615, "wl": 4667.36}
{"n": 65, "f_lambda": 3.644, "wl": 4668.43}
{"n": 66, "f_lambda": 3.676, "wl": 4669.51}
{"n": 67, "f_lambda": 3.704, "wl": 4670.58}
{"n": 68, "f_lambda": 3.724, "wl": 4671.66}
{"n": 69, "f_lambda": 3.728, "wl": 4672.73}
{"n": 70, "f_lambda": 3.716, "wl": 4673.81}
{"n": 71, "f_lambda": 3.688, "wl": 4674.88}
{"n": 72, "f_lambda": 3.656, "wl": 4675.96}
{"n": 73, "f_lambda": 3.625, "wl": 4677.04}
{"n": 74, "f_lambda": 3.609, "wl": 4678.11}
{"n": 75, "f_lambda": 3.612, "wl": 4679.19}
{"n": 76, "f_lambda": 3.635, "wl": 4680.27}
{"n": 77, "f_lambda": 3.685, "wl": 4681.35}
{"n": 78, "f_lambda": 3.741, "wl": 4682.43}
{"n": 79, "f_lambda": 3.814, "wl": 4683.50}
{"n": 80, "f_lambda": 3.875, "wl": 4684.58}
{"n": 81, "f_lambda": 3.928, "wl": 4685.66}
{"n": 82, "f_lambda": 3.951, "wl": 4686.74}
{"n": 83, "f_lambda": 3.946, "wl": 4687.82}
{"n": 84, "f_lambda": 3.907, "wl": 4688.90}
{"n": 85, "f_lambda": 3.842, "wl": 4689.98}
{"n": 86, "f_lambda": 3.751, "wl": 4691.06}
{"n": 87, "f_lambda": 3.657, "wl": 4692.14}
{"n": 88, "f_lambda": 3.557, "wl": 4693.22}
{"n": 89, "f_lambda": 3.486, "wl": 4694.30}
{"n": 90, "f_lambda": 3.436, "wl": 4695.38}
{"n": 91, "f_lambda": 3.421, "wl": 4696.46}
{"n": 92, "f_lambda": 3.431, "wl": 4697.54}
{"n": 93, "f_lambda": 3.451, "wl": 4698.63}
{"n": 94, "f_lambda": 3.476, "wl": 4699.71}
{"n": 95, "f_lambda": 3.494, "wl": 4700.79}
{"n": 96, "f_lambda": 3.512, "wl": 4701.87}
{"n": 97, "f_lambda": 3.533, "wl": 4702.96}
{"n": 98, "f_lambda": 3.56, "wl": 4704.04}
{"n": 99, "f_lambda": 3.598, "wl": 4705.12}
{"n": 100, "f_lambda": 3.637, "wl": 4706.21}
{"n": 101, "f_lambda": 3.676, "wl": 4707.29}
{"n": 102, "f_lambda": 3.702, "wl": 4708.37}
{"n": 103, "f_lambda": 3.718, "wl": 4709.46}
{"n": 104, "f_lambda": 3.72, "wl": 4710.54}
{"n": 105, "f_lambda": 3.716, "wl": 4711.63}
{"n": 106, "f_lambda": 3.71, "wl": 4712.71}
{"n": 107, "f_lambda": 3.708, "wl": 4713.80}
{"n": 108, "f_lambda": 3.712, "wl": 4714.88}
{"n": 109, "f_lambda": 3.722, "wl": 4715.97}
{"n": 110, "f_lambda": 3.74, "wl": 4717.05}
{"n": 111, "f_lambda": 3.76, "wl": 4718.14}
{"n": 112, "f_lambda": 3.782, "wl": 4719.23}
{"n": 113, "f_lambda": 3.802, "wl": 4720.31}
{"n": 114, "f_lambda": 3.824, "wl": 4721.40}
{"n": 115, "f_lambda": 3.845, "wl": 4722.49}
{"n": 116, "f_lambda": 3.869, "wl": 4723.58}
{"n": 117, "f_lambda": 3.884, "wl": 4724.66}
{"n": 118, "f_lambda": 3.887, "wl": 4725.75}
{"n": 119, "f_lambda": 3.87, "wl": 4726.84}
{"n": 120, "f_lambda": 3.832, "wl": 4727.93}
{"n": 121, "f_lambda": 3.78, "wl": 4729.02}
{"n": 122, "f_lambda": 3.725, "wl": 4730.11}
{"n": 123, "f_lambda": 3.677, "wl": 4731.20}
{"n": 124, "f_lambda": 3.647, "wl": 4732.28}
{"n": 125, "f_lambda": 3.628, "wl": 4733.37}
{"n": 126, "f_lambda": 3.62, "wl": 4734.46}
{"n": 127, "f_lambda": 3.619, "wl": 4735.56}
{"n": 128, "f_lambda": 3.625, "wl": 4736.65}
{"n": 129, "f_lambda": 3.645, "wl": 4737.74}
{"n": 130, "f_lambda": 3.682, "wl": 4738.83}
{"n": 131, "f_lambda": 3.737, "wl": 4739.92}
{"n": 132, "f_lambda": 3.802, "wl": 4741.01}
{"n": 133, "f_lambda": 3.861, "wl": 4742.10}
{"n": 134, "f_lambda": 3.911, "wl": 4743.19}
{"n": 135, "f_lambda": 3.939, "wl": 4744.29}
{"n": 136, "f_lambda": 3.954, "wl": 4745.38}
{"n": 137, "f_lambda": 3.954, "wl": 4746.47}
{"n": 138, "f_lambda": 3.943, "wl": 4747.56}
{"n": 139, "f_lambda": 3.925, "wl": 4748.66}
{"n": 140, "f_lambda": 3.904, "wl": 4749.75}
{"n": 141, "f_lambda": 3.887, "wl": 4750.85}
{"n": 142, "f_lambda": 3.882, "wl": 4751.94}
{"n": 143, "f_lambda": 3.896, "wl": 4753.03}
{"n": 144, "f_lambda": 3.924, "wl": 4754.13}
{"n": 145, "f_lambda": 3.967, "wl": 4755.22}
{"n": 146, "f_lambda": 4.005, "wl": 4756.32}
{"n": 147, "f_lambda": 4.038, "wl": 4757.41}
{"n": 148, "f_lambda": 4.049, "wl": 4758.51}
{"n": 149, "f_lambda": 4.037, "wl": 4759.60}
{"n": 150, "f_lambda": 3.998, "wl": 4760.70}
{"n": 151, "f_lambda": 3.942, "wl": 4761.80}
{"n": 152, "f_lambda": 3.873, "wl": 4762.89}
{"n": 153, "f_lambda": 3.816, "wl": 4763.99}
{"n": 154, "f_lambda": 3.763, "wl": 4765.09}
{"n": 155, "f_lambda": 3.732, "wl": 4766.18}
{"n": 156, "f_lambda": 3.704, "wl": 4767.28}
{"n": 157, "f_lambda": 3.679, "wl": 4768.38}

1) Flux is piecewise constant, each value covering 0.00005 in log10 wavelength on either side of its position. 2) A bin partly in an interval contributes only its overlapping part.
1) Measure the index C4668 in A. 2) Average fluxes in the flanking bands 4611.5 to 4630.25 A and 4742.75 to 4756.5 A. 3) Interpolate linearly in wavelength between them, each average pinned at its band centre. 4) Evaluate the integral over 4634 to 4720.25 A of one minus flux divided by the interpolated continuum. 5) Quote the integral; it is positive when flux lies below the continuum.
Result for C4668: 5.9 A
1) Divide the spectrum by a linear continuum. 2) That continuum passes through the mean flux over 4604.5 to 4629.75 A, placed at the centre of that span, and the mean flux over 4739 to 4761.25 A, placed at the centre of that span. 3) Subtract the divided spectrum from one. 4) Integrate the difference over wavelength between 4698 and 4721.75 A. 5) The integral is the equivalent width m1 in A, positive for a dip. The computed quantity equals 1.5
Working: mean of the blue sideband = 3.84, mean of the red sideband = 3.93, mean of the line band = 3.66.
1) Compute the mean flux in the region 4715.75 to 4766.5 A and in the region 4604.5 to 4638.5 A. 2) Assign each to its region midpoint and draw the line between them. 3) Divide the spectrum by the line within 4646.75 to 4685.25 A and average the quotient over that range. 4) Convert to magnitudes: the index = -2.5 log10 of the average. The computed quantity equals 0.06 mag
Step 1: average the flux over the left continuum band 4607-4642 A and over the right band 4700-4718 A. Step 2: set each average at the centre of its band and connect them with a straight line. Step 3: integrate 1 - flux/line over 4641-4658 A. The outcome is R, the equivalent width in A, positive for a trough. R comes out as 1.1 A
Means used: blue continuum 3.77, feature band 3.5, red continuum 3.65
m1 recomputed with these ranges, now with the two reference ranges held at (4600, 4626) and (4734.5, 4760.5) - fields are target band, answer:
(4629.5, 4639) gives 0.2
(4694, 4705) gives 1.0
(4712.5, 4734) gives 0.5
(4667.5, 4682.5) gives 0.6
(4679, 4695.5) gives 0.4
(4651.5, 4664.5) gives 0.8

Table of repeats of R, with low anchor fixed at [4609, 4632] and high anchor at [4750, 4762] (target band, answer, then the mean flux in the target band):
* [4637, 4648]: 1.3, 3.4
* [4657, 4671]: 1.0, 3.6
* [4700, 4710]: 0.8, 3.6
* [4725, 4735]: 0.5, 3.74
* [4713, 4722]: 0.4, 3.75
